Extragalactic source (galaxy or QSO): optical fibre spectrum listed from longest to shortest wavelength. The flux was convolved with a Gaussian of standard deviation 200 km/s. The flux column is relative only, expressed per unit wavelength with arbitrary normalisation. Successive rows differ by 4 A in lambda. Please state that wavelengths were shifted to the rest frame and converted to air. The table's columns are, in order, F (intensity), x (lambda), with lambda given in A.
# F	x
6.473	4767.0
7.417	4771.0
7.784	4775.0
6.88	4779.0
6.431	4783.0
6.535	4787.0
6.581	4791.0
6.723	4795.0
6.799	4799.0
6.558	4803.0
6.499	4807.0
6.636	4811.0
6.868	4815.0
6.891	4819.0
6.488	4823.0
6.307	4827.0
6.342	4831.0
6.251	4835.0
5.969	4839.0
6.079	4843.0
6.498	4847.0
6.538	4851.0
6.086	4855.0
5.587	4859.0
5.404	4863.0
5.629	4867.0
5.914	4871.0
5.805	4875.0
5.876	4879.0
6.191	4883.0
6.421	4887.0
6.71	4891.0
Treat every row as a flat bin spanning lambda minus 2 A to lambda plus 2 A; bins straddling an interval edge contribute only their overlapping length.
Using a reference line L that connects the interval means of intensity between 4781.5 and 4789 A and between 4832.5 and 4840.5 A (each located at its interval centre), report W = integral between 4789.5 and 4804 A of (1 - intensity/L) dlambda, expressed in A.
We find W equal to -0.6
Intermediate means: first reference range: 6.49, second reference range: 6.13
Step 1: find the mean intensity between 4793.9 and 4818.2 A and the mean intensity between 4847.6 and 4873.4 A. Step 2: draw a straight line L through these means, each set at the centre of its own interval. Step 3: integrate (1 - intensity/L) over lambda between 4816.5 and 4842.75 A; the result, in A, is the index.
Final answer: -0.07 A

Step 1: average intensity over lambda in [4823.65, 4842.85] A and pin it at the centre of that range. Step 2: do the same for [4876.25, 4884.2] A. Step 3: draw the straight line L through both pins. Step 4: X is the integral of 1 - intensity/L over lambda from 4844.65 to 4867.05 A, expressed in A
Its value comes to 0.47 A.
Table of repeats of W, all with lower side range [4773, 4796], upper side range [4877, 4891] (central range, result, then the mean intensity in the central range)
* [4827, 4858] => 1.2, 6.23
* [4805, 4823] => -0.1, 6.7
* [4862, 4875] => 1.3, 5.69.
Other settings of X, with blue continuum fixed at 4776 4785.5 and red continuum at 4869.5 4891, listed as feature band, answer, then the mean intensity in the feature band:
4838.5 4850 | 0.2 A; 6.24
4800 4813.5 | 0.0 A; 6.59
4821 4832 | 0.1 A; 6.38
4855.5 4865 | 1.0 A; 5.59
